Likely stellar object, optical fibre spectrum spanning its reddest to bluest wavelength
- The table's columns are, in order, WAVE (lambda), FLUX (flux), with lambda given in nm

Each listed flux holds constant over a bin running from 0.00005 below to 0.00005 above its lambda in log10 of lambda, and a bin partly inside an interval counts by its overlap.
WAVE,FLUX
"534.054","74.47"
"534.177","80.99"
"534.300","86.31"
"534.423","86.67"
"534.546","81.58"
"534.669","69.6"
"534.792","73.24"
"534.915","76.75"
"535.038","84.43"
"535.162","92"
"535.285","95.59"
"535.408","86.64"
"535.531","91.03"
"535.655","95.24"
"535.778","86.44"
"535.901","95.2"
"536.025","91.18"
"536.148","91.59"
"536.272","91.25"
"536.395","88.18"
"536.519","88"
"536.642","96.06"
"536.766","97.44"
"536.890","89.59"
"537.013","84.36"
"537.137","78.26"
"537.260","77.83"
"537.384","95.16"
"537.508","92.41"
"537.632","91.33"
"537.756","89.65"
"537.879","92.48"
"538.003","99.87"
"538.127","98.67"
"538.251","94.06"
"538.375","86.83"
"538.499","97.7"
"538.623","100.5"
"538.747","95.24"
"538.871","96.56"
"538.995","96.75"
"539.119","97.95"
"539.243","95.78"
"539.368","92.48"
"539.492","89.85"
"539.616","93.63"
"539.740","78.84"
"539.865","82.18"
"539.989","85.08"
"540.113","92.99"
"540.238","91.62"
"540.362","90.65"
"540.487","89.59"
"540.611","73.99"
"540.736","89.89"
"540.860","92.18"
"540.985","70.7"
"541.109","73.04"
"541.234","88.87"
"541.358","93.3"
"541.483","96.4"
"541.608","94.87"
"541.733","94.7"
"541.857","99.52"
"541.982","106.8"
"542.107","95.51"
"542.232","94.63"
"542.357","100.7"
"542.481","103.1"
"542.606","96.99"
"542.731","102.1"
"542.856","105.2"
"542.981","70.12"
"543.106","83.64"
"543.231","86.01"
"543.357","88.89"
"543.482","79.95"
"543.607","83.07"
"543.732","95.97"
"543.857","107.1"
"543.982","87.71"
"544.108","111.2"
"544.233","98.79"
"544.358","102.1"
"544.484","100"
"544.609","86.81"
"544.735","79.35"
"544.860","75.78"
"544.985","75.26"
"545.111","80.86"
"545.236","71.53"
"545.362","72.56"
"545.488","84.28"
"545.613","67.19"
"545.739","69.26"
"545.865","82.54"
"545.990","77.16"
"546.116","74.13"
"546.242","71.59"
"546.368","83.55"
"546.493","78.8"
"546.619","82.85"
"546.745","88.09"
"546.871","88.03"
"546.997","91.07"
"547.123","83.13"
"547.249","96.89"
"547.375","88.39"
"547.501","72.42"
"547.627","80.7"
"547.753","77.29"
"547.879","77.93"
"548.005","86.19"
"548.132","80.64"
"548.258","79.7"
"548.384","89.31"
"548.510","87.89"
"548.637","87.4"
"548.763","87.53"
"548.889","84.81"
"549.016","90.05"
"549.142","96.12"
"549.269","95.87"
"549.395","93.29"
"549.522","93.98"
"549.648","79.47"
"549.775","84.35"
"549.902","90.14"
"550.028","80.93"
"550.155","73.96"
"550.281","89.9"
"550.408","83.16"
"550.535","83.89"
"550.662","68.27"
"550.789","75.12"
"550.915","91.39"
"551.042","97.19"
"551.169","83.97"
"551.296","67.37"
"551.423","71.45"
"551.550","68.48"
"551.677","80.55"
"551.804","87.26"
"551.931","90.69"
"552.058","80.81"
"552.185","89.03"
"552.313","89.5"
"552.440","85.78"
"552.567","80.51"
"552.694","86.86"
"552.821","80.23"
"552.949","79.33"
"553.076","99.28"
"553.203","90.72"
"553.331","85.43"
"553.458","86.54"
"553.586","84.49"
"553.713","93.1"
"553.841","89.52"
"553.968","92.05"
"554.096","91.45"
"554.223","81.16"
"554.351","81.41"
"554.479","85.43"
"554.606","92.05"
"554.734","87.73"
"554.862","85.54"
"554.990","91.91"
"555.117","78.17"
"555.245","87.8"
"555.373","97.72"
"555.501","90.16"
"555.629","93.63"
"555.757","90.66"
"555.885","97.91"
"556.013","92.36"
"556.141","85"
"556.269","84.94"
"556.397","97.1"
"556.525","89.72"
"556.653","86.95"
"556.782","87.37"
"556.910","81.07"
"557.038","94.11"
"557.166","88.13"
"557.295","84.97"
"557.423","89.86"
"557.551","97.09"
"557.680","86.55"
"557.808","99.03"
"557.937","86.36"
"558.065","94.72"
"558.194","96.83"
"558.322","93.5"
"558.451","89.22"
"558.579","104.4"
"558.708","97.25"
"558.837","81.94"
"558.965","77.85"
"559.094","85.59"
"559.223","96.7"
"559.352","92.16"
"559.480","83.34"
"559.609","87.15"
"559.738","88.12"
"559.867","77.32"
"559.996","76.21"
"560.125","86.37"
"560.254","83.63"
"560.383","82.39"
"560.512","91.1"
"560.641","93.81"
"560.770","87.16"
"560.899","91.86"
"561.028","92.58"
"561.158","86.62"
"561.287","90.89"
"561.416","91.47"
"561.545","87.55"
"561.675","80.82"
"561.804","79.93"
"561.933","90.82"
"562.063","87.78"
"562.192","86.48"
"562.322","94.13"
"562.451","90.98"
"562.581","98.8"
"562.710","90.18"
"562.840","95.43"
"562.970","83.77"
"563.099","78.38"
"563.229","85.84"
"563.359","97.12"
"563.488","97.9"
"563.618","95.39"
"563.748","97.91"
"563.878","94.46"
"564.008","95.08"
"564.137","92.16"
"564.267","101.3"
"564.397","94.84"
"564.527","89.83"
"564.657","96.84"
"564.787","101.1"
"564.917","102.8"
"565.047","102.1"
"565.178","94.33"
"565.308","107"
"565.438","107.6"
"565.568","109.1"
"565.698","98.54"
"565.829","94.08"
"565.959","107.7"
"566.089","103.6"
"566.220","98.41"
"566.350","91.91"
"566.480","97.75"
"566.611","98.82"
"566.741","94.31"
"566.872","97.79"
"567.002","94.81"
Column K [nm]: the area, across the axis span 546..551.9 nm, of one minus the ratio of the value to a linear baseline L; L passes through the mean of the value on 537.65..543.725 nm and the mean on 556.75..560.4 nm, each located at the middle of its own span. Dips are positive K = 0.44 nm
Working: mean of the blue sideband 91.6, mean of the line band 83.6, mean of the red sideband 88.7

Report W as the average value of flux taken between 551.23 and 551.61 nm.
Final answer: 69.2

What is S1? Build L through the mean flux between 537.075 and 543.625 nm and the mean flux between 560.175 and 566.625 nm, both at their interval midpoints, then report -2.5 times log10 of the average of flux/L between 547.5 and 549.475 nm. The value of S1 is 0.08 mag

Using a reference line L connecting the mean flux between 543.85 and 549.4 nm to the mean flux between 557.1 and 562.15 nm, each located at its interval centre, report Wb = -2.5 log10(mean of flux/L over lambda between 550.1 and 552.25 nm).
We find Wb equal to 0.06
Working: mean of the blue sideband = 84.6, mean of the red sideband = 88.7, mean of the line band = 81.3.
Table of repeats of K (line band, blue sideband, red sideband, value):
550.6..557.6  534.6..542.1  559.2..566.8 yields 0.392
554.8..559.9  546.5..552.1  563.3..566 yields 0.113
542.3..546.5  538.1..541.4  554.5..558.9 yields 0.173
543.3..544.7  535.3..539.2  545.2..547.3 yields -0.190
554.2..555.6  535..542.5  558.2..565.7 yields 0.062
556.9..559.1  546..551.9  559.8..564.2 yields -0.085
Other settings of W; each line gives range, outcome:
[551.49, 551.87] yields 79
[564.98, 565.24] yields 98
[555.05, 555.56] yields 88.5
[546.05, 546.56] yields 77.1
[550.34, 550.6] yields 83.3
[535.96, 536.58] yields 90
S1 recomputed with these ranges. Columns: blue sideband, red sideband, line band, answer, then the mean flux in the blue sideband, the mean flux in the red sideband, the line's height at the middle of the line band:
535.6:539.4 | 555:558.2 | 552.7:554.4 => 0.04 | 92.4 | 90.2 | 90.6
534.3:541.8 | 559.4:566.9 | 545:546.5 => 0.19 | 89.4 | 92.8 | 90.4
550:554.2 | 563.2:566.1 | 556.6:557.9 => 0.01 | 84.2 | 98.6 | 90.1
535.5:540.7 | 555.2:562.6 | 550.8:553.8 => 0.06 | 91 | 89.3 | 89.9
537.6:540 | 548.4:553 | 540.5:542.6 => -0.01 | 93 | 84.4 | 91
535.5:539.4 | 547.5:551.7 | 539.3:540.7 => 0.04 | 92.3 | 83.4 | 90.5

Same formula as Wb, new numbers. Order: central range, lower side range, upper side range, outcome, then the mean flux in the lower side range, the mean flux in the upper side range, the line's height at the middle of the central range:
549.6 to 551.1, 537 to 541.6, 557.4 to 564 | 0.08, 90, 89.7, 89.9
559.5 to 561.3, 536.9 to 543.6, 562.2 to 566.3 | 0.11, 91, 96.5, 95.6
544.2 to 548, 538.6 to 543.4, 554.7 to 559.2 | 0.12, 91.5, 90.2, 91.1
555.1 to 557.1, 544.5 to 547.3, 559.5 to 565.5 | -0.03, 80.3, 91.4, 87.1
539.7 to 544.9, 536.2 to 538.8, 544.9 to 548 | -0.07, 91.6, 79.9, 85.4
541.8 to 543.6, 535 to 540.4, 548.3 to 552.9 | -0.06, 91.4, 84.6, 88.7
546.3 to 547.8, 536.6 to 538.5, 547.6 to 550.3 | 0.03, 91.1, 85.8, 86.7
